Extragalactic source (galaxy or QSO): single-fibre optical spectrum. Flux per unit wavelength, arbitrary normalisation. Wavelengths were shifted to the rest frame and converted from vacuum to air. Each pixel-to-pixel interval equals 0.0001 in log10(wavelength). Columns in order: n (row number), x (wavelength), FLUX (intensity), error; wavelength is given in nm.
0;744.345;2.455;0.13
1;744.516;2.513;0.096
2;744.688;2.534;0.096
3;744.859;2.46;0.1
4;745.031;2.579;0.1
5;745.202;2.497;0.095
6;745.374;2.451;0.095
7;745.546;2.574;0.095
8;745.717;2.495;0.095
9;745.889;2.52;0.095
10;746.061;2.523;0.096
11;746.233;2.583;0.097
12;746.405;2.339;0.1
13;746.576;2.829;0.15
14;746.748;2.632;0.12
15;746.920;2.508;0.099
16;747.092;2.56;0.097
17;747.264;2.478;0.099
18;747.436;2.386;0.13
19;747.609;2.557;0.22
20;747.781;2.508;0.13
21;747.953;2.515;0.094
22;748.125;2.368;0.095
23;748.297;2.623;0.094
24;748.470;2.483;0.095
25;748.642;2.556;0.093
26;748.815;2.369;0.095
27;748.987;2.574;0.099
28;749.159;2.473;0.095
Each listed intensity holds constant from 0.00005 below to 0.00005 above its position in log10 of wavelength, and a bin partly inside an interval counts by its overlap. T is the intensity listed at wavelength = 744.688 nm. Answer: 2.534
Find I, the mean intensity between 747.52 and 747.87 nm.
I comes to 2.53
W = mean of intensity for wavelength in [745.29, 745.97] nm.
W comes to 2.51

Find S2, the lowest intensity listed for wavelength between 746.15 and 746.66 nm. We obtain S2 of 2.339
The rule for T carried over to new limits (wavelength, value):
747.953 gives 2.515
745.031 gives 2.579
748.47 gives 2.483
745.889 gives 2.52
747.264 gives 2.478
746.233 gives 2.583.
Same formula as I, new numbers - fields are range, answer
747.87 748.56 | 2.5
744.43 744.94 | 2.5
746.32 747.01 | 2.58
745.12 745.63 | 2.5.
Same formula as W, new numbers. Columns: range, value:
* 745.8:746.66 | 2.56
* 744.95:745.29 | 2.54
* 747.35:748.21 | 2.47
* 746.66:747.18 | 2.57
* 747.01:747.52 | 2.47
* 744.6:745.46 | 2.5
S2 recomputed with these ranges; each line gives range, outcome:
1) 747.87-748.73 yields 2.368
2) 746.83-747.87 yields 2.386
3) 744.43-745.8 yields 2.451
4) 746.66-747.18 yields 2.508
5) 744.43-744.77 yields 2.513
